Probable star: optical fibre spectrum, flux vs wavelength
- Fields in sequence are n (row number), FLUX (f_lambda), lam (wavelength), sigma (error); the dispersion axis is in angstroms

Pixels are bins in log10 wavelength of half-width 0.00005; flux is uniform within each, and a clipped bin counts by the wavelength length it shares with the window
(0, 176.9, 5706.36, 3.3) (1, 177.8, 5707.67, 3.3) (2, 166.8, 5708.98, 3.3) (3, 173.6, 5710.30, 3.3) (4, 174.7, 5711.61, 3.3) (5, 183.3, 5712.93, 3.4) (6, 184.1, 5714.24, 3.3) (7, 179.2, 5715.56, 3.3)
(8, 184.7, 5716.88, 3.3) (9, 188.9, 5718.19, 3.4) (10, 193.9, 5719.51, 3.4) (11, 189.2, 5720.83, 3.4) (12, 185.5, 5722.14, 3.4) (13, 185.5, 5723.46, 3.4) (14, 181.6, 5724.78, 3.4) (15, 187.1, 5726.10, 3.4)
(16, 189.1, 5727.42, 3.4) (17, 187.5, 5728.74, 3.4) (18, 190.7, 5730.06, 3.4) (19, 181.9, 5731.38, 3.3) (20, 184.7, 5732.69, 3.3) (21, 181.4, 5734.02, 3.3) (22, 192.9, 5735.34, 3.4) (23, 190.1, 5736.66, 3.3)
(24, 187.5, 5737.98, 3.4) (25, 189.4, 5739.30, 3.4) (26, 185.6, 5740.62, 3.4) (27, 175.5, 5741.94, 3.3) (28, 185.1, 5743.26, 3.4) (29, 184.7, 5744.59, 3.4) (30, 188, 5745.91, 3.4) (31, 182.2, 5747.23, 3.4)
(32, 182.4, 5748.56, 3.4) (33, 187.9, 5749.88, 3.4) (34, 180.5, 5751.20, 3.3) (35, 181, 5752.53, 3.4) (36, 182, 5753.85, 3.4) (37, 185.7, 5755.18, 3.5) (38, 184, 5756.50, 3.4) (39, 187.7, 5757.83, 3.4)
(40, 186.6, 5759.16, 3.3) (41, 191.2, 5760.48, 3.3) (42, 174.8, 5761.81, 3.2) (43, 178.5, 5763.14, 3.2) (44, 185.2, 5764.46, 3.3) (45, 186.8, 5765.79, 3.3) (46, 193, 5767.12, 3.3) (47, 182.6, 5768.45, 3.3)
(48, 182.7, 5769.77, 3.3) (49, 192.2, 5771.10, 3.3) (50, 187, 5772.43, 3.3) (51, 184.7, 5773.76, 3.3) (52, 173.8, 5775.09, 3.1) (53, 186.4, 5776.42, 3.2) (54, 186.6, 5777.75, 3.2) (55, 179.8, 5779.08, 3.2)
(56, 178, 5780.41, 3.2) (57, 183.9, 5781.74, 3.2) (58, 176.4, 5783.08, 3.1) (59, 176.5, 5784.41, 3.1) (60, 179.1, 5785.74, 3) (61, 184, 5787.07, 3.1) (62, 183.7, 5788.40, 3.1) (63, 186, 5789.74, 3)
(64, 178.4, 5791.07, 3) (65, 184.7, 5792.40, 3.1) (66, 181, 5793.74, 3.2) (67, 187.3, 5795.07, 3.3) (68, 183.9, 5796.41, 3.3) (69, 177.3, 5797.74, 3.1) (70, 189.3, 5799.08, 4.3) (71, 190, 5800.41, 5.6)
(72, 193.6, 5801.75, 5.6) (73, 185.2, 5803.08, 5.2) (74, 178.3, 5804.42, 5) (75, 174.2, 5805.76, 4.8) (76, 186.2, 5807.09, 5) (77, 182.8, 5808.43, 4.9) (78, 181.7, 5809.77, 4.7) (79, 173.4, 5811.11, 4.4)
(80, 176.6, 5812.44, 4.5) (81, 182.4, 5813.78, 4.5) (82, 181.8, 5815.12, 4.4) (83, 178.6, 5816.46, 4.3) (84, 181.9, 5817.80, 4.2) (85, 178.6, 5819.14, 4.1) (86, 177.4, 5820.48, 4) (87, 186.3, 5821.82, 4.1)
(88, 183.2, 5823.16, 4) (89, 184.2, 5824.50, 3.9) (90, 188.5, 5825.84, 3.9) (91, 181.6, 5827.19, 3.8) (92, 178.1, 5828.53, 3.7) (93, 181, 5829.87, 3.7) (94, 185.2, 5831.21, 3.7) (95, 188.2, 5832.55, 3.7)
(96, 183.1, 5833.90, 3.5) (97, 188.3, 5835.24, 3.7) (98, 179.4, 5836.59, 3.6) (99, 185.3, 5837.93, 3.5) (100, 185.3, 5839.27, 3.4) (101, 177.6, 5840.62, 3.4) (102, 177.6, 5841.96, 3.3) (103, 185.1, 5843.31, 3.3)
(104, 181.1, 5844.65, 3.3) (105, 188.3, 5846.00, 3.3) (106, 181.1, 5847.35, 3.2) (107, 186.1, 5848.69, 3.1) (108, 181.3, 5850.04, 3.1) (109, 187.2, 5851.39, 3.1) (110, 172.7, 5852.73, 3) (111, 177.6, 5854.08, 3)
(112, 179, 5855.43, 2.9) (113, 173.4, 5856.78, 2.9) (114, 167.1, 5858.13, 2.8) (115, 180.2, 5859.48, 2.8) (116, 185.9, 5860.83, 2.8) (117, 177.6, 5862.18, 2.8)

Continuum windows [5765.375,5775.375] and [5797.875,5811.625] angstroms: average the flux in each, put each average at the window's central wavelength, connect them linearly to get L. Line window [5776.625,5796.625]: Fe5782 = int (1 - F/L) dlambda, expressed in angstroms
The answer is 0.3 angstroms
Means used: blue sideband 186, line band 182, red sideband 183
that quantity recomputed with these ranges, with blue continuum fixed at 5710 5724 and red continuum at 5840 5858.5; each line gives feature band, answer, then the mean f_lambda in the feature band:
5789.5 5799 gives -0.1 angstroms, 183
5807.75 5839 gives -0.2 angstroms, 182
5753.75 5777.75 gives -0.3 angstroms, 185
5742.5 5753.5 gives 0.0 angstroms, 184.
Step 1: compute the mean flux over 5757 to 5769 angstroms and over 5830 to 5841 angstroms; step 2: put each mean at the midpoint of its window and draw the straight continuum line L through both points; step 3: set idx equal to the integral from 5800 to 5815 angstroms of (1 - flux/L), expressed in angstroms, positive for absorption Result 0.2 angstroms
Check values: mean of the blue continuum 185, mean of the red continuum 184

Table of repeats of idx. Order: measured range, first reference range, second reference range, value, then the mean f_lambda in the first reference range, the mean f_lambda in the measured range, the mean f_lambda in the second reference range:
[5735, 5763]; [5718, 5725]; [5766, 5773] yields 0.42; 188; 185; 188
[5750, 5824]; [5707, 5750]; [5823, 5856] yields 0.23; 184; 183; 183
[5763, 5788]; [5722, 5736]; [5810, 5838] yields 0.13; 186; 183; 182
